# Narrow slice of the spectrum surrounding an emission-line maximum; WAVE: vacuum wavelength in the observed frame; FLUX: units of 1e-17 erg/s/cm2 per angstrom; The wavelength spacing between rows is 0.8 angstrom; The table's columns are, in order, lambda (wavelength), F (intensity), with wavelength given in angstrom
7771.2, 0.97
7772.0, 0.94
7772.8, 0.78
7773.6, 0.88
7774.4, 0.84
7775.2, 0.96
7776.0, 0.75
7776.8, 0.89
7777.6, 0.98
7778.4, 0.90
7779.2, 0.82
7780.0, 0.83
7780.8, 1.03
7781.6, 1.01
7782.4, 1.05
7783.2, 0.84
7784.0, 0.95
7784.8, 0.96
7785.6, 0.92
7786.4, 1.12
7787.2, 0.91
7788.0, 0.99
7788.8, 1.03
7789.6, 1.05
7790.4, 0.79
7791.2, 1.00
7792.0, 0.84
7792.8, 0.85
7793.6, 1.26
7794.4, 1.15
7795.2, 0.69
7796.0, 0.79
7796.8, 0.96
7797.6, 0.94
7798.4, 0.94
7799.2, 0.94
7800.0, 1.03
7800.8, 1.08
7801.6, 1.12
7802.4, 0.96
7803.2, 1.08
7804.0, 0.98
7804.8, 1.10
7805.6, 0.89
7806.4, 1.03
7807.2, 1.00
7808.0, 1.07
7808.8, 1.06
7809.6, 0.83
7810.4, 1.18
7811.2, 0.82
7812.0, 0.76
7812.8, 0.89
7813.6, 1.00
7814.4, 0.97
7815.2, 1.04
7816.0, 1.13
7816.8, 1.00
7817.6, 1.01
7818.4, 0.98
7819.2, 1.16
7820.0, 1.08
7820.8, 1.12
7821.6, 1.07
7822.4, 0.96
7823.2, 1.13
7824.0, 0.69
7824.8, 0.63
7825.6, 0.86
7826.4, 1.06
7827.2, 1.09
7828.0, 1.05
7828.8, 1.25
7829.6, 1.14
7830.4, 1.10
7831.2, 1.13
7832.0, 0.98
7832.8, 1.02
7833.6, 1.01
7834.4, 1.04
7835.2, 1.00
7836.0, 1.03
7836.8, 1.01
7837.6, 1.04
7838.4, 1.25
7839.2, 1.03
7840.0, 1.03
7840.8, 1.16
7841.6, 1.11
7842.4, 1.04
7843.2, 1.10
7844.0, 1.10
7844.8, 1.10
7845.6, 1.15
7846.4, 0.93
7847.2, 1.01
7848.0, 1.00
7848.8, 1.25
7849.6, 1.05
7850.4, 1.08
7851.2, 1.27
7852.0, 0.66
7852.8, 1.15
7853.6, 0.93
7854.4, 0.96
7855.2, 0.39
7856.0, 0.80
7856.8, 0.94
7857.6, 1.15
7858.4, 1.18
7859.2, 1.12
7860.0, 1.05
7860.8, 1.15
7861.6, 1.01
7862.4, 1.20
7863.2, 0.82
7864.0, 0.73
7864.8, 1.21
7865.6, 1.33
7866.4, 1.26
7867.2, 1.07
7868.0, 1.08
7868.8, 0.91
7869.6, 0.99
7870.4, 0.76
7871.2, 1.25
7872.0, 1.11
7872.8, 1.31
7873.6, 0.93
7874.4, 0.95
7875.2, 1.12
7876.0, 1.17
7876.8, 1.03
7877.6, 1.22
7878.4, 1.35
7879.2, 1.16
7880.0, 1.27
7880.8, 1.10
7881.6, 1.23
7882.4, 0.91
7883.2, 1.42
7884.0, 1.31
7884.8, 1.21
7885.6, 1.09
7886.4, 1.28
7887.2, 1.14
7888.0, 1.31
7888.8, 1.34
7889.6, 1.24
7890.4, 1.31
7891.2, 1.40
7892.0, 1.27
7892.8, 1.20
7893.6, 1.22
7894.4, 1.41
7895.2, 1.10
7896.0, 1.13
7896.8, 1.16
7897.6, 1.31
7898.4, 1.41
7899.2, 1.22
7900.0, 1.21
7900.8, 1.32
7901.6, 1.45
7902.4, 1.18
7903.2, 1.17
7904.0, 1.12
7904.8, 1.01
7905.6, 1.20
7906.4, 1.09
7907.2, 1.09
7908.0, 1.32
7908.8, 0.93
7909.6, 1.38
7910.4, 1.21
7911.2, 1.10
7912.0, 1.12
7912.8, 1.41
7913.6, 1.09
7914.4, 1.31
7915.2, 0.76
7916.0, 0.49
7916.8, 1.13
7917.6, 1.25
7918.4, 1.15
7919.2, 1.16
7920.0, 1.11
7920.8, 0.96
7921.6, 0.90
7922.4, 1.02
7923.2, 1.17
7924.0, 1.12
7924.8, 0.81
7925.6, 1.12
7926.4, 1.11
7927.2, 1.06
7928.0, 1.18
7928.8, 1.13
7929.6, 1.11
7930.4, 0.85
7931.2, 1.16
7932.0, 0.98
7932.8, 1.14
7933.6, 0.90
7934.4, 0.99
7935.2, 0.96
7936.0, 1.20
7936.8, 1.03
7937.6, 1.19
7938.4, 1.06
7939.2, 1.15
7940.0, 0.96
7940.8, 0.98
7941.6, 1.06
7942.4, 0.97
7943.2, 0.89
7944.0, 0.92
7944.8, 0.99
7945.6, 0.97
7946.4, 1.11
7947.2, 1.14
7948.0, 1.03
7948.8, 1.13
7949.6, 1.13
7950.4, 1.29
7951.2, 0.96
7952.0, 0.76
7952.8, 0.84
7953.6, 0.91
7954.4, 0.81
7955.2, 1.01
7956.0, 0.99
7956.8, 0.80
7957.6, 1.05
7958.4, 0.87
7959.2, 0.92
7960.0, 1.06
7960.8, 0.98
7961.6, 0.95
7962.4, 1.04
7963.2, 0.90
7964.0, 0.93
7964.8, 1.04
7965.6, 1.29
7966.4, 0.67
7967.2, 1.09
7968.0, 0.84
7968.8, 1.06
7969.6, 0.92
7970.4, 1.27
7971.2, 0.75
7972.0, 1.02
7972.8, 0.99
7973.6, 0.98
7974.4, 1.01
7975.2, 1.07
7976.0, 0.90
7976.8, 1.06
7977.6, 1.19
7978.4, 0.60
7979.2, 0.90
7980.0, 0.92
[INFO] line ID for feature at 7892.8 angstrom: C III] 1909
